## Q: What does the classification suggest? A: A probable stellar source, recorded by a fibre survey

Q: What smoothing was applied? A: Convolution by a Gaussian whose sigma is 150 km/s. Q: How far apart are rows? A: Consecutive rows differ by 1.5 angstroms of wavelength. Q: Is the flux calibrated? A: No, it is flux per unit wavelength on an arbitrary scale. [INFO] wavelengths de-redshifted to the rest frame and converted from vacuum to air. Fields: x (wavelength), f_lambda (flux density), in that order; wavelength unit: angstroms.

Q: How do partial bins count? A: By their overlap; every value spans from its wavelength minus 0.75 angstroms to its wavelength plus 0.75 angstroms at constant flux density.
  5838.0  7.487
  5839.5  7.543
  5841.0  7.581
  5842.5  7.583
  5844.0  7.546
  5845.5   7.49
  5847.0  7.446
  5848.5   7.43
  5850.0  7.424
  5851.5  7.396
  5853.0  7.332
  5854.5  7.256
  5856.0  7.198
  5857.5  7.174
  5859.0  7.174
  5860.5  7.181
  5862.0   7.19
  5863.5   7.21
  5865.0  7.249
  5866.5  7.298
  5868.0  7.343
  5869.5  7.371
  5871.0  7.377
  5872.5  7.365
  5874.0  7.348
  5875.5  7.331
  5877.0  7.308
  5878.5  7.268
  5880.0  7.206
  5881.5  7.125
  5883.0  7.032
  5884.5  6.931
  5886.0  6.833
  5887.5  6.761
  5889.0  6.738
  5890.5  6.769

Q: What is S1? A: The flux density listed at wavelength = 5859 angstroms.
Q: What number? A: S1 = 7.174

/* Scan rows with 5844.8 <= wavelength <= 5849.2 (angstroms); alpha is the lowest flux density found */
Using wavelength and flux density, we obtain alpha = 7.43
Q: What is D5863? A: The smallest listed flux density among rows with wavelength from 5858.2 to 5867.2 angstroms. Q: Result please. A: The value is 7.174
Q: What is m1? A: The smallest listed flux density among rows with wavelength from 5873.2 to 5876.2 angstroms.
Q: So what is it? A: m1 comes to 7.331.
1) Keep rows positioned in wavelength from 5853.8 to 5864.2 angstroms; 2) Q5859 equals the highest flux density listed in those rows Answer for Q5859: 7.256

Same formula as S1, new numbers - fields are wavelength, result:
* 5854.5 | 7.256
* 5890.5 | 6.769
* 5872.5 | 7.365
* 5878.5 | 7.268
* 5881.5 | 7.125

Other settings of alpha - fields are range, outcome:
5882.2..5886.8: 6.833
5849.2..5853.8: 7.332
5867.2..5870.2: 7.343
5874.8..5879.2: 7.268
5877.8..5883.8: 7.032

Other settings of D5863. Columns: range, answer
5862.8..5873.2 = 7.21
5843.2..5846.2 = 7.49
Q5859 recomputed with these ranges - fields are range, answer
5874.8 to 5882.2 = 7.331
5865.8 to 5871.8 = 7.377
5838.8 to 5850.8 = 7.583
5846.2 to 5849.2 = 7.446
